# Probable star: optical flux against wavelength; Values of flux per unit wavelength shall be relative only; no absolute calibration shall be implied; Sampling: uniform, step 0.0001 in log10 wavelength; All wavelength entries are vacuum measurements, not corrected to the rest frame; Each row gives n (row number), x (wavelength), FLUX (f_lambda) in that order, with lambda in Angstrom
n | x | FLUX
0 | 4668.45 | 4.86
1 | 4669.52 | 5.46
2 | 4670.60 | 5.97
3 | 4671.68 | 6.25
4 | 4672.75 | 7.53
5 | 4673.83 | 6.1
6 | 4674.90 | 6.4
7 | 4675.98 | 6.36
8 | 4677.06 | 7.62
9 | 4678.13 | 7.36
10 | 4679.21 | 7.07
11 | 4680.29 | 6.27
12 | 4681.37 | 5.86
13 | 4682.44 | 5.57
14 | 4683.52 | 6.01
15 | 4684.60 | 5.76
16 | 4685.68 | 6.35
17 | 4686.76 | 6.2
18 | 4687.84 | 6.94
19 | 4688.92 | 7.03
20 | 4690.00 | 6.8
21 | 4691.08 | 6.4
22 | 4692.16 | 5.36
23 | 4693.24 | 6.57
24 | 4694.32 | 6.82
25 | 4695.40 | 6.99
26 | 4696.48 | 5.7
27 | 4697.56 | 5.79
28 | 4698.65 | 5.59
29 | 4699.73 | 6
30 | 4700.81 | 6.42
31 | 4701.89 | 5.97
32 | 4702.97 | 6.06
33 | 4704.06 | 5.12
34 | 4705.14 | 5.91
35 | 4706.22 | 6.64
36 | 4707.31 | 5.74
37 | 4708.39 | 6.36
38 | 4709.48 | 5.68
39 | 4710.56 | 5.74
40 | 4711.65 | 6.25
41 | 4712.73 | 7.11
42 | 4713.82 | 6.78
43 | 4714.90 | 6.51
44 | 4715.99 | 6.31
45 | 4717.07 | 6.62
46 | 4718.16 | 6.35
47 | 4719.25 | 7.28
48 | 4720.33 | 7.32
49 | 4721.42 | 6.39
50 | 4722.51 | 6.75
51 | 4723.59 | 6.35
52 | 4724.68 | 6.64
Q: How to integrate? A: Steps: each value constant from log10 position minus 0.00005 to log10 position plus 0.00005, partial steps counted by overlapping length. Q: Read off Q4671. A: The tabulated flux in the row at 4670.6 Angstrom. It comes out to 5.97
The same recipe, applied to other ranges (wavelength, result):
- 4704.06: 5.12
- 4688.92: 7.03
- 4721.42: 6.39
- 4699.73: 6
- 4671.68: 6.25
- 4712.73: 7.11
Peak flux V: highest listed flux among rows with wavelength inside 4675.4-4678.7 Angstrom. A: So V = 7.62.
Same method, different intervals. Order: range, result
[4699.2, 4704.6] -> 6.42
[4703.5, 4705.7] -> 5.91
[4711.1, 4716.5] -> 7.11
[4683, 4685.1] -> 6.01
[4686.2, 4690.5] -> 7.03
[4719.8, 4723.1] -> 7.32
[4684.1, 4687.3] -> 6.35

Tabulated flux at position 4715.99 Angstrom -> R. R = 6.31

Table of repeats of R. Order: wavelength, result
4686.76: 6.2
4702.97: 6.06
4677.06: 7.62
